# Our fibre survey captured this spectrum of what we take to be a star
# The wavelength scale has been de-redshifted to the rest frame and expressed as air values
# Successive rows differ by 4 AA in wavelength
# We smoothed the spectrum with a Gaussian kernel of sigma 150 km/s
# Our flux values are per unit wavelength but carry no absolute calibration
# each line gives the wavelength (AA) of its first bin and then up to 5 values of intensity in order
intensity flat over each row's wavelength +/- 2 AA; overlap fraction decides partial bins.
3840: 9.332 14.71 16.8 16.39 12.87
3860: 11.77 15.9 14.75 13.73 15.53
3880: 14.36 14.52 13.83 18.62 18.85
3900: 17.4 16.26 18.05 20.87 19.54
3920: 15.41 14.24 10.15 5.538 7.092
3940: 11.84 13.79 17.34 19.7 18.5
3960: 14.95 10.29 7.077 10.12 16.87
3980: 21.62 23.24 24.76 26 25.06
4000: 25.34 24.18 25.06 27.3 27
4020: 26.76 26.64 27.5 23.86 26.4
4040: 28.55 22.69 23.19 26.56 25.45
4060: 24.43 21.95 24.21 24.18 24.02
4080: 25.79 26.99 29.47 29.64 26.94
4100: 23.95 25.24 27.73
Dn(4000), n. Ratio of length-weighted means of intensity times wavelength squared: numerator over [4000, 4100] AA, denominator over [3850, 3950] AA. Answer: 1.9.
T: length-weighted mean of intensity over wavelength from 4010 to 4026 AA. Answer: 26.9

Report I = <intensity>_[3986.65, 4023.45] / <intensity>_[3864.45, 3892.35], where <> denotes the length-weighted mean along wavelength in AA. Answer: 1.7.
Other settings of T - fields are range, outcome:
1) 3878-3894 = 15.3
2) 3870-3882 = 14.5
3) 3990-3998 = 25.5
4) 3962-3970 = 8.68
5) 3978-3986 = 22.4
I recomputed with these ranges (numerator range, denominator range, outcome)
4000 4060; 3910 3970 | 1.87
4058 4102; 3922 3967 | 1.98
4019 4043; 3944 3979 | 1.82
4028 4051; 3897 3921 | 1.40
